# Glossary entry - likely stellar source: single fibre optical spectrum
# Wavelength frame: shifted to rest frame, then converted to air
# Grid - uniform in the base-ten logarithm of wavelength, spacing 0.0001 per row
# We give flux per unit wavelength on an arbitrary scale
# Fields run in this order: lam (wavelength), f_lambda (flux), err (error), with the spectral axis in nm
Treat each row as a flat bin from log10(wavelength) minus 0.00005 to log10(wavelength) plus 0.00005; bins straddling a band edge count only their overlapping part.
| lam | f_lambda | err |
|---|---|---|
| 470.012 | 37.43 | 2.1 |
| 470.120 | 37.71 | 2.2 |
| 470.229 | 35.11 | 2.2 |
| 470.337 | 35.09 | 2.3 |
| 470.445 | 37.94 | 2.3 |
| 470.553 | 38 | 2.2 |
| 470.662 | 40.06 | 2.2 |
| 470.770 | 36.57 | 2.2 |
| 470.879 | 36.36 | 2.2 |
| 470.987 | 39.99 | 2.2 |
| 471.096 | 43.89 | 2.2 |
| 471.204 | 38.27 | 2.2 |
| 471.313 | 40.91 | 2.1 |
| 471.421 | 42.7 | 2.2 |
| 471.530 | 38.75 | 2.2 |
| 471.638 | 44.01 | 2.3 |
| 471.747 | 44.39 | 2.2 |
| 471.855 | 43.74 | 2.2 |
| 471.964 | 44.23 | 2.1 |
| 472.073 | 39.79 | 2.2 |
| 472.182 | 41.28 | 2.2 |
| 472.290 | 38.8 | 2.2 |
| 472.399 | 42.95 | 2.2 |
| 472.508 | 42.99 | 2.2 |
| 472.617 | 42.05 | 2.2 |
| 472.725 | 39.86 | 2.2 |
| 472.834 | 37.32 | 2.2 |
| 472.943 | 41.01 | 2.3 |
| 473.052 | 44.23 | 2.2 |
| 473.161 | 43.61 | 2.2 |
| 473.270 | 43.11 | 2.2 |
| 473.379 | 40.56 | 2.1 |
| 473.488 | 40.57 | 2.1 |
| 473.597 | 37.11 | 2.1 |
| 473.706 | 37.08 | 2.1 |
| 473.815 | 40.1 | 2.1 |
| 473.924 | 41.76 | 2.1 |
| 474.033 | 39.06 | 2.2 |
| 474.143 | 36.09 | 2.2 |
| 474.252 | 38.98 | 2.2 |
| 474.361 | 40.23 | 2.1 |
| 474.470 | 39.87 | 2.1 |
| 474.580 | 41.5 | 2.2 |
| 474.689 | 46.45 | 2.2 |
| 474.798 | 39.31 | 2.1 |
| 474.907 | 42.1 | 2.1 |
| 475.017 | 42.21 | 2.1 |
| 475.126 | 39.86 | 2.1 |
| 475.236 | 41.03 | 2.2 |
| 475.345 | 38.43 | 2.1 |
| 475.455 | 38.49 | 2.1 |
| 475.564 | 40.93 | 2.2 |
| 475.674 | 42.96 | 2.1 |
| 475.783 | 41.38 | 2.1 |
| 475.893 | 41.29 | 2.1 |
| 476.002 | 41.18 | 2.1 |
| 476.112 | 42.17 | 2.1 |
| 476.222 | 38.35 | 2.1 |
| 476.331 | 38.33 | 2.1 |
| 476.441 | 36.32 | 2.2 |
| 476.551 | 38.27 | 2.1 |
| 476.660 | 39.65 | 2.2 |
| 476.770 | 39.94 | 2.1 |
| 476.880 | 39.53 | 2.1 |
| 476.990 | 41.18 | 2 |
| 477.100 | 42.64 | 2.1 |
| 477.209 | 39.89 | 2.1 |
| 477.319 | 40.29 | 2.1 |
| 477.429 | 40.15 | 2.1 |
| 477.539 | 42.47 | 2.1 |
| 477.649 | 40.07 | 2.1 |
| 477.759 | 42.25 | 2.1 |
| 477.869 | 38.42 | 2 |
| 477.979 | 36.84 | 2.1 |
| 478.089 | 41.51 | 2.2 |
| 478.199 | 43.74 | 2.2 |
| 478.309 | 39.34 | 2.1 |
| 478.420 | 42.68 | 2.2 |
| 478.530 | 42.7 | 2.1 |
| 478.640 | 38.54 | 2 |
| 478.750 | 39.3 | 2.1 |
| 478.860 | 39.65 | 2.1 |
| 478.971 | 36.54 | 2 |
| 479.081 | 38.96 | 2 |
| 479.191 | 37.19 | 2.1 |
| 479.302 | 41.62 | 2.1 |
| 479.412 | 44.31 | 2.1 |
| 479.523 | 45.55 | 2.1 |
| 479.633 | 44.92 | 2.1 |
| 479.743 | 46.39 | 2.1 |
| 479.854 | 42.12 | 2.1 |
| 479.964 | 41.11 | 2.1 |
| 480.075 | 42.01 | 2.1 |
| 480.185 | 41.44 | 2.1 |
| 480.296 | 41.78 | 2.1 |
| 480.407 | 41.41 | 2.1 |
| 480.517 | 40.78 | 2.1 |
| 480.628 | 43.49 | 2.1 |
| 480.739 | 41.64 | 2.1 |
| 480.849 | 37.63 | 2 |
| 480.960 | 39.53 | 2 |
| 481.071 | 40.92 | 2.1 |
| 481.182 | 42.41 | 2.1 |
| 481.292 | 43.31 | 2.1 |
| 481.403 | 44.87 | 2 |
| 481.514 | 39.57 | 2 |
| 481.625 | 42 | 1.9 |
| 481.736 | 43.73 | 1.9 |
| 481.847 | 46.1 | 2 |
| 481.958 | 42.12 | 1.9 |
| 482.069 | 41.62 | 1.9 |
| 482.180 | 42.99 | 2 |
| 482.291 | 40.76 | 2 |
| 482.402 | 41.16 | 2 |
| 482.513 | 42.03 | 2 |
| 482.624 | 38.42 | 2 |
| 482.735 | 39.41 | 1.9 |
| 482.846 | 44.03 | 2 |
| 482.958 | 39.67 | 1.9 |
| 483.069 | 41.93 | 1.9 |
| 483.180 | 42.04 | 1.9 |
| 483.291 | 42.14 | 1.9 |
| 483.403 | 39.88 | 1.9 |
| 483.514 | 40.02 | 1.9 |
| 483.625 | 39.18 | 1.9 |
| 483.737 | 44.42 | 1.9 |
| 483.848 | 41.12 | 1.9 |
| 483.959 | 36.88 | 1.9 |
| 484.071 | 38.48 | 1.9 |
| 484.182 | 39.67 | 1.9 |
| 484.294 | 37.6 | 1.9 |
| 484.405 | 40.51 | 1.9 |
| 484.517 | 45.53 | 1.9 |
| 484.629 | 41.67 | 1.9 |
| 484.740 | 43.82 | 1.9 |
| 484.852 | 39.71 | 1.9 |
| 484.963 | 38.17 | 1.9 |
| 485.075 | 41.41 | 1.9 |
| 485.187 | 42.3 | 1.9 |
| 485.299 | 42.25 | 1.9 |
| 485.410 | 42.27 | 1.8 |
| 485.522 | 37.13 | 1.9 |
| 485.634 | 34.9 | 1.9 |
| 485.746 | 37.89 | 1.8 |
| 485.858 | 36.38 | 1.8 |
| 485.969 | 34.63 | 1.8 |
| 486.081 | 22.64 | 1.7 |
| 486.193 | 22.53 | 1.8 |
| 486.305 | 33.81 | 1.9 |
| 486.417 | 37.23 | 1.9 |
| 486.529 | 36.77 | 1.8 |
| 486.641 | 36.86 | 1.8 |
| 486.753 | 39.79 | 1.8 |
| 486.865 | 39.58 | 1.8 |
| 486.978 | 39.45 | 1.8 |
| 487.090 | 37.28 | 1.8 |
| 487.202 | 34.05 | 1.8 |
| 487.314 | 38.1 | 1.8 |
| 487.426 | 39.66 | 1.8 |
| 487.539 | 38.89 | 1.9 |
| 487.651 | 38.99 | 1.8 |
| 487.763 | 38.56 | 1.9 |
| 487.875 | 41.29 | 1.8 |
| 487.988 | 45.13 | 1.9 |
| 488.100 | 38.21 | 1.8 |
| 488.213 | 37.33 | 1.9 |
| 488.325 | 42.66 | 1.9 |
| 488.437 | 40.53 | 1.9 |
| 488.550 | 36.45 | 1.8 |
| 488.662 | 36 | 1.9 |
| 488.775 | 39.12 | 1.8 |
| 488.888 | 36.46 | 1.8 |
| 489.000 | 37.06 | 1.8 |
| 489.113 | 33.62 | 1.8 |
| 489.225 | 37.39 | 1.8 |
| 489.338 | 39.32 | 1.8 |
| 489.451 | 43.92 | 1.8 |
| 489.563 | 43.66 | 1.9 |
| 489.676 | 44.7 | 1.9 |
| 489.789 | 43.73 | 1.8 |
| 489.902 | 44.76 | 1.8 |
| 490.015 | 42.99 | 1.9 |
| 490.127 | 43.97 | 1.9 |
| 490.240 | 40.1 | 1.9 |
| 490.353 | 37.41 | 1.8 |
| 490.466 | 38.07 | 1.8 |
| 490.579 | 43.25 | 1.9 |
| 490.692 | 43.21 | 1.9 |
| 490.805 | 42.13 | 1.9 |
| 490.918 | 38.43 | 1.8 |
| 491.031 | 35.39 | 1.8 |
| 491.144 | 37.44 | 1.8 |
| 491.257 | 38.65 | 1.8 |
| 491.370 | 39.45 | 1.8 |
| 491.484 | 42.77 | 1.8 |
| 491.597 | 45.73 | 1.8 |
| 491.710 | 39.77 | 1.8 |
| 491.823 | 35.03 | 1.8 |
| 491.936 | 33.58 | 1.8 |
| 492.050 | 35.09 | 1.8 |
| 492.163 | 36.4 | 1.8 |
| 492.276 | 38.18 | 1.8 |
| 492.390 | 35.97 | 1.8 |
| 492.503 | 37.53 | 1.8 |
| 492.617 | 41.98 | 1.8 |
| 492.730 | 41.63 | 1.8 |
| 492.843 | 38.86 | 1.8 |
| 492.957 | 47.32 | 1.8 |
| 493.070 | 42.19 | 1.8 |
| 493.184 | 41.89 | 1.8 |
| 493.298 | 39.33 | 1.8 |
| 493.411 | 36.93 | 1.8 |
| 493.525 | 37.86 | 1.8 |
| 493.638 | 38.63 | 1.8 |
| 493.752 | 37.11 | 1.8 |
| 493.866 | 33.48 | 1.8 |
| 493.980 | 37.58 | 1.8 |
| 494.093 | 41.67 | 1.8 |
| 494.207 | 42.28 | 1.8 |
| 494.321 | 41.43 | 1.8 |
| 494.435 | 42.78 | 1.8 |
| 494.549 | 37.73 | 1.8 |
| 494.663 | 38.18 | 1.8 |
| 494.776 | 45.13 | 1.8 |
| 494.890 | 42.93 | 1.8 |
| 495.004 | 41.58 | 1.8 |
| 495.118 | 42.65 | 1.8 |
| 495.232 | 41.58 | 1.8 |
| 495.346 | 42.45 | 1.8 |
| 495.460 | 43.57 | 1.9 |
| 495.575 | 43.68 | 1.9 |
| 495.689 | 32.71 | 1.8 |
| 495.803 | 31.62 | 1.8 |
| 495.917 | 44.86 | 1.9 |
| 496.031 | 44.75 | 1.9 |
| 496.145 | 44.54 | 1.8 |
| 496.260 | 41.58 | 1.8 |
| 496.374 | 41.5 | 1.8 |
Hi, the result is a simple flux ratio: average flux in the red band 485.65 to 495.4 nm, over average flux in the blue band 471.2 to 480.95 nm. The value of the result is 0.96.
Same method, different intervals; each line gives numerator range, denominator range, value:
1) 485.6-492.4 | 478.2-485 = 0.93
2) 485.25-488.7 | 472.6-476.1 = 0.92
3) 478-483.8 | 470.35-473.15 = 1.02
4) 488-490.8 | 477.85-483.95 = 0.97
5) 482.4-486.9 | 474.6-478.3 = 0.96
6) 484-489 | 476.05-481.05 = 0.94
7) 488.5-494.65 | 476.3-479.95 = 0.97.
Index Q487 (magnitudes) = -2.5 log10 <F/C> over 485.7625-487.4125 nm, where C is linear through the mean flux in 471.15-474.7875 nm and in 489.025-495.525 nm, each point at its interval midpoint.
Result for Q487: 0.15 mag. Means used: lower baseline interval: 41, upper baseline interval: 40.2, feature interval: 35.1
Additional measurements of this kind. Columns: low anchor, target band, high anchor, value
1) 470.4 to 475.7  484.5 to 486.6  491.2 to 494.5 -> 0.07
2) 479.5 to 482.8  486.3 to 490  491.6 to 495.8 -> 0.04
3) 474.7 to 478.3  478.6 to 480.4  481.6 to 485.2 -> -0.02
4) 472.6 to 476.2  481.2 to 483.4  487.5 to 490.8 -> -0.04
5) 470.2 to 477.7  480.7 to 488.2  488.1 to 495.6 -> 0.01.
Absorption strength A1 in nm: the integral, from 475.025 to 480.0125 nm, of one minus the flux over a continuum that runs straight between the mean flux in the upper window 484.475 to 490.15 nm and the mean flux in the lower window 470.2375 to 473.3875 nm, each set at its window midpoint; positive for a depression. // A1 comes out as -0.081 nm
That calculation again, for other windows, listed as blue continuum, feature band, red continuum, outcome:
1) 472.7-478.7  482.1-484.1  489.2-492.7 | -0.03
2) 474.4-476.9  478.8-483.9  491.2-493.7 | -0.20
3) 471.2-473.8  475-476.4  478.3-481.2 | 0.03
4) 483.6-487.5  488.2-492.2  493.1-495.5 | -0.04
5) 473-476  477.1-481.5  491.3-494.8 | -0.10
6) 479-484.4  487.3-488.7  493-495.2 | 0.05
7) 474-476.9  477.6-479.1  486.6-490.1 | 0.00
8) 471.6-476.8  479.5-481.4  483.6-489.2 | -0.13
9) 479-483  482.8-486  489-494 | 0.07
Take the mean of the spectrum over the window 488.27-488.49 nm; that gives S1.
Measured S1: 41.7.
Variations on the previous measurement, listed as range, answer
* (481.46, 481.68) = 40.8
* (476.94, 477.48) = 40.9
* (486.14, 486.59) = 32.7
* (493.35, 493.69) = 37.9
